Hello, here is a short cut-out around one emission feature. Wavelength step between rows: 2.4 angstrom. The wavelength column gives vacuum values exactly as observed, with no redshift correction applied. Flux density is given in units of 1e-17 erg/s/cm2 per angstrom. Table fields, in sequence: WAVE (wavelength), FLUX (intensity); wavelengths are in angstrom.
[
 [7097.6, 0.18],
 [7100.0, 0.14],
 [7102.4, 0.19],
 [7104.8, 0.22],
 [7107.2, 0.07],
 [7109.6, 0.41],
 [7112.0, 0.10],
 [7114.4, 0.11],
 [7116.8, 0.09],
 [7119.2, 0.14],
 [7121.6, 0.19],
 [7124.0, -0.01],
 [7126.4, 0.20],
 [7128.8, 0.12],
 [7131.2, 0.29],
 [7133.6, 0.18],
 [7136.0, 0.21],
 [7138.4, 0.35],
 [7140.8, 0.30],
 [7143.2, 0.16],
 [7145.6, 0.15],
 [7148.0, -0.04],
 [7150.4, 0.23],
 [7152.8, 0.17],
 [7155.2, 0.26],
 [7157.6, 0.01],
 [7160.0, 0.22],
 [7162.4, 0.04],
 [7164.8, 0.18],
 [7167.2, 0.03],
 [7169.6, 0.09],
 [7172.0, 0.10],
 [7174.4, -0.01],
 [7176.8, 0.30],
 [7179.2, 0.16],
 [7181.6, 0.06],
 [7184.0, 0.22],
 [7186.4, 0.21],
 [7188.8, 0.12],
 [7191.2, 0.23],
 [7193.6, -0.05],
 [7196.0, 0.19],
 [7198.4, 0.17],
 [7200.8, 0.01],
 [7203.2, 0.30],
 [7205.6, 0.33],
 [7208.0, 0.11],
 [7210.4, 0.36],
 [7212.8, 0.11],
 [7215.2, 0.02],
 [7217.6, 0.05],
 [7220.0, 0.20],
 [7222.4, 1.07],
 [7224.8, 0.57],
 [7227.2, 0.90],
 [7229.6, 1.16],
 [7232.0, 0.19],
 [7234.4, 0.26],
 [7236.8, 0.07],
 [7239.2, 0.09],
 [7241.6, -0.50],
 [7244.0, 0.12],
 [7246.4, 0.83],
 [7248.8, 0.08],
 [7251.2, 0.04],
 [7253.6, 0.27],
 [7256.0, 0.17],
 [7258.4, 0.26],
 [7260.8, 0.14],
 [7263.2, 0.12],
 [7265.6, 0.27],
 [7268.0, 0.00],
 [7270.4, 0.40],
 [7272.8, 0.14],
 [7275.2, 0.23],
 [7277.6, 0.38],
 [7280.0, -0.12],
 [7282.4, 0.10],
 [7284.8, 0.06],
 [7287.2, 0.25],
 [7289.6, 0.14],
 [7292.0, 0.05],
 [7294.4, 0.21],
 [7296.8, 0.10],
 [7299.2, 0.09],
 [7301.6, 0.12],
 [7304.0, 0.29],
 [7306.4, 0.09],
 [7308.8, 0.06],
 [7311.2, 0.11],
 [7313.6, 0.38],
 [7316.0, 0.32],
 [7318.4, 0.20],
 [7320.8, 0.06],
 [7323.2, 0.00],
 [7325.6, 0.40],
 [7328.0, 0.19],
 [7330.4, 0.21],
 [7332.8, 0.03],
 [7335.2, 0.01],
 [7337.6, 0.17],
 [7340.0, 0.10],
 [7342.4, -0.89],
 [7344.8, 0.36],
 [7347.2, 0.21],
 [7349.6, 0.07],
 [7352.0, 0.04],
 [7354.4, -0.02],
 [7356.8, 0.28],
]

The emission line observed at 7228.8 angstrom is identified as [O II] 3727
